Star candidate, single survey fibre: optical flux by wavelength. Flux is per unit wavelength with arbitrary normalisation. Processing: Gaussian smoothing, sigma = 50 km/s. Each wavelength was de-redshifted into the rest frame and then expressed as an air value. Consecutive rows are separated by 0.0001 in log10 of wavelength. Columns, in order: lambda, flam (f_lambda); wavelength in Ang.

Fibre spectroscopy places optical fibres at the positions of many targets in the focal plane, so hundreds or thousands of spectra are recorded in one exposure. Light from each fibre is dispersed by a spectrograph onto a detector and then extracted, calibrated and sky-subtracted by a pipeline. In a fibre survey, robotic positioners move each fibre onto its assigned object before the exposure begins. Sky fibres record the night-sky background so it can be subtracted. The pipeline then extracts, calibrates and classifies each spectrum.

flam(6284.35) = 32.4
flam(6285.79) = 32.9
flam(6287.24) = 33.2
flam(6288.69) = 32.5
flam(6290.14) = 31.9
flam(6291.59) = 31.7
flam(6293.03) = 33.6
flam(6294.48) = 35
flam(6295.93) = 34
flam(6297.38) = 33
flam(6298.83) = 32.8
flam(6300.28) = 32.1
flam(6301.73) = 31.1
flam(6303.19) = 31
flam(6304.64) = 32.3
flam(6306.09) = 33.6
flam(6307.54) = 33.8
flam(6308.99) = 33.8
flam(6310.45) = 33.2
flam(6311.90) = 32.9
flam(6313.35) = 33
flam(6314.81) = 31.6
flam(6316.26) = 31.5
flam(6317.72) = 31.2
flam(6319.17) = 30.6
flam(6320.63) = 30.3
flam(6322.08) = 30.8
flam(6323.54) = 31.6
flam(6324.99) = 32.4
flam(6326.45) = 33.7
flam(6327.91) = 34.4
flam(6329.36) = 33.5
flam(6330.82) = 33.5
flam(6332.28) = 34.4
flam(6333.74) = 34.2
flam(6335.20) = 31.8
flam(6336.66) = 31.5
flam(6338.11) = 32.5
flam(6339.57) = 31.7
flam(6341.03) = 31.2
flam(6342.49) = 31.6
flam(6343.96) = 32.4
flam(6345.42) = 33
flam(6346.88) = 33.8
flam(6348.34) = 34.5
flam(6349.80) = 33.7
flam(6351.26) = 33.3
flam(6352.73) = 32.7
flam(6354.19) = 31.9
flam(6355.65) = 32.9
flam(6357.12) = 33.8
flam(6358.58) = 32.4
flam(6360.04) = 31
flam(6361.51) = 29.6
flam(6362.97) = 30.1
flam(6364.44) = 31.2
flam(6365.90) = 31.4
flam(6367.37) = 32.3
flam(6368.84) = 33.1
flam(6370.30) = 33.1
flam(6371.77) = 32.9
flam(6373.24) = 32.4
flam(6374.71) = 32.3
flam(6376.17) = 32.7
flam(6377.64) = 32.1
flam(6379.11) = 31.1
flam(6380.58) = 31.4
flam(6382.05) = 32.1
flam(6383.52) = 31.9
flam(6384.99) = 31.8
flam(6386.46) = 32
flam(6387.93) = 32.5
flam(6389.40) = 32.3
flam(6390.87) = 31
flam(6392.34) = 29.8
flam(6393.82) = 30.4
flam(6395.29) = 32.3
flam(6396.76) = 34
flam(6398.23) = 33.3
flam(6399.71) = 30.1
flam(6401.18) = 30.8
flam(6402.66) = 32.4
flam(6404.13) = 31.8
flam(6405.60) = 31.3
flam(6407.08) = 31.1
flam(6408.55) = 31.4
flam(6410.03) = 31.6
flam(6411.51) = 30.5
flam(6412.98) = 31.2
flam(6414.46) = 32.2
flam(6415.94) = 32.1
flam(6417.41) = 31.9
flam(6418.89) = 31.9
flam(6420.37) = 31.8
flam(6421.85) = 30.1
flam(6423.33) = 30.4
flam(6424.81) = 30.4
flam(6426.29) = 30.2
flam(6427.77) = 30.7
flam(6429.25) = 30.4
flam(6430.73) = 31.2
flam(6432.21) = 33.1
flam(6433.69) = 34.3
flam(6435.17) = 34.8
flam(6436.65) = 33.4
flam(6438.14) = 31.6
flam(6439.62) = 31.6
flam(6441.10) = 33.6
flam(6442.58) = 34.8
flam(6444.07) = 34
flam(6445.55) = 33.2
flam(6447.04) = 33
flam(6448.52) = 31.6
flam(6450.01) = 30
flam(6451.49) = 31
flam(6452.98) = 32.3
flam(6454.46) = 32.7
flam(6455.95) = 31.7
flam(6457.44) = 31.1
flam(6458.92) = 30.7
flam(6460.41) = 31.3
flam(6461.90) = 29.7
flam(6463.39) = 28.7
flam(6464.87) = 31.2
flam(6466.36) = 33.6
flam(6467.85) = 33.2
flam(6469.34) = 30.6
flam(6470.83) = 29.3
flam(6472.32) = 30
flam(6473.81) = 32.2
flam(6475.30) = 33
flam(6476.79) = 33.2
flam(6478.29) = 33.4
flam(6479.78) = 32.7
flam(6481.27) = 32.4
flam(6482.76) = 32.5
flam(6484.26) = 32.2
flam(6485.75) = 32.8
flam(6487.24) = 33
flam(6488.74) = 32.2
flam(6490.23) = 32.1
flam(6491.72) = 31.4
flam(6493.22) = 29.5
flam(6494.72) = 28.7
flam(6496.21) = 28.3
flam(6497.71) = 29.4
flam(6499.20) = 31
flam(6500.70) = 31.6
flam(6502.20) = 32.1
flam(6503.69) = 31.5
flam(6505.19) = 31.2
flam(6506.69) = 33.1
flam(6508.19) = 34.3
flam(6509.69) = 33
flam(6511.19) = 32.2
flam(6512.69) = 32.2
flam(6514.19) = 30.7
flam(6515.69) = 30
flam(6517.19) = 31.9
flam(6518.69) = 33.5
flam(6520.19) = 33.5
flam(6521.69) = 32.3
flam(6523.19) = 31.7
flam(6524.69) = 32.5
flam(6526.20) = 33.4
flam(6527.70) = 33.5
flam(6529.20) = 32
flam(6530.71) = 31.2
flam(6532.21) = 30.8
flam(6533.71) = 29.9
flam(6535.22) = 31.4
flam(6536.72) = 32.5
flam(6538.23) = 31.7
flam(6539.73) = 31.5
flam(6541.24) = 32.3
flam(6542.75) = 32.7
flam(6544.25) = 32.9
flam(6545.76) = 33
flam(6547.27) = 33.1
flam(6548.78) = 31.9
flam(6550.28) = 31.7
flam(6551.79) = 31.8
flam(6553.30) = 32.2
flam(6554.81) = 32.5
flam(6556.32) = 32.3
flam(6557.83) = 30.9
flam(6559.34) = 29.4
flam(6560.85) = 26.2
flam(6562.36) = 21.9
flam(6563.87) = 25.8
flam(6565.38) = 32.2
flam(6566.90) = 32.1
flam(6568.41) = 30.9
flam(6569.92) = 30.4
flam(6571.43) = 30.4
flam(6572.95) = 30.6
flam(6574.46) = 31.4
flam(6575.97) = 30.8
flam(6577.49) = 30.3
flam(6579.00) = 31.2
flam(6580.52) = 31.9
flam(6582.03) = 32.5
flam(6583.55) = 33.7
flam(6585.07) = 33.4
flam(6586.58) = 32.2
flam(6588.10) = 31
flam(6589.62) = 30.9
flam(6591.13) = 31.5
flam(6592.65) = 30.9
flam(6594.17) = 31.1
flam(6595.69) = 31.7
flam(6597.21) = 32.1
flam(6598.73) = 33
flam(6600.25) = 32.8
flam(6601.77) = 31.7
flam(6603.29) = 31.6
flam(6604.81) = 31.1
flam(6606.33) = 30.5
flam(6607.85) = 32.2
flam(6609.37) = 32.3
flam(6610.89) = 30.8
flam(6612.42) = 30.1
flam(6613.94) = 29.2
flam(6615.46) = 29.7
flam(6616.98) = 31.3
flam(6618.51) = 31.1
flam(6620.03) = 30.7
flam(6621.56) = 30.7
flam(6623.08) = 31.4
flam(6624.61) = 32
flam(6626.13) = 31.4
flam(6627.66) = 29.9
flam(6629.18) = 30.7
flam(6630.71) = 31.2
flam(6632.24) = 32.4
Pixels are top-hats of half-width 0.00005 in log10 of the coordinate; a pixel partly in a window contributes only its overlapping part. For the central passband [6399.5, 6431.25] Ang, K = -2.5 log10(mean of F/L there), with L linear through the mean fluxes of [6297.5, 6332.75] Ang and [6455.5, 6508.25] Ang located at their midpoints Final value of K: 0.02 mag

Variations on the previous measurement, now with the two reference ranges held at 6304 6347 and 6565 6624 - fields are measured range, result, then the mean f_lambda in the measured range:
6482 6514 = 0.01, 31.6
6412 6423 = 0.02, 31.5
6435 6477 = 0.00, 31.9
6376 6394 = 0.02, 31.6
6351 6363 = 0.01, 32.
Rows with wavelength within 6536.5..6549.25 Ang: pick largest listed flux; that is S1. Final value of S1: 33.1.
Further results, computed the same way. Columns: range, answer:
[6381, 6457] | 34.8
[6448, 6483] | 33.6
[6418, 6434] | 34.3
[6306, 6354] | 34.5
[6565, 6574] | 32.2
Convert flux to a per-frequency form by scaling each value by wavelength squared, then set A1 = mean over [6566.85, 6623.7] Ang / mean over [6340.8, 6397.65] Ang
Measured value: 1.04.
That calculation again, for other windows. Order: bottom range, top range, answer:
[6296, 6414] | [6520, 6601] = 1.04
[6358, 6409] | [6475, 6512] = 1.04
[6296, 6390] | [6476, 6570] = 1.03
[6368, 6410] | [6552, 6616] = 1.03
